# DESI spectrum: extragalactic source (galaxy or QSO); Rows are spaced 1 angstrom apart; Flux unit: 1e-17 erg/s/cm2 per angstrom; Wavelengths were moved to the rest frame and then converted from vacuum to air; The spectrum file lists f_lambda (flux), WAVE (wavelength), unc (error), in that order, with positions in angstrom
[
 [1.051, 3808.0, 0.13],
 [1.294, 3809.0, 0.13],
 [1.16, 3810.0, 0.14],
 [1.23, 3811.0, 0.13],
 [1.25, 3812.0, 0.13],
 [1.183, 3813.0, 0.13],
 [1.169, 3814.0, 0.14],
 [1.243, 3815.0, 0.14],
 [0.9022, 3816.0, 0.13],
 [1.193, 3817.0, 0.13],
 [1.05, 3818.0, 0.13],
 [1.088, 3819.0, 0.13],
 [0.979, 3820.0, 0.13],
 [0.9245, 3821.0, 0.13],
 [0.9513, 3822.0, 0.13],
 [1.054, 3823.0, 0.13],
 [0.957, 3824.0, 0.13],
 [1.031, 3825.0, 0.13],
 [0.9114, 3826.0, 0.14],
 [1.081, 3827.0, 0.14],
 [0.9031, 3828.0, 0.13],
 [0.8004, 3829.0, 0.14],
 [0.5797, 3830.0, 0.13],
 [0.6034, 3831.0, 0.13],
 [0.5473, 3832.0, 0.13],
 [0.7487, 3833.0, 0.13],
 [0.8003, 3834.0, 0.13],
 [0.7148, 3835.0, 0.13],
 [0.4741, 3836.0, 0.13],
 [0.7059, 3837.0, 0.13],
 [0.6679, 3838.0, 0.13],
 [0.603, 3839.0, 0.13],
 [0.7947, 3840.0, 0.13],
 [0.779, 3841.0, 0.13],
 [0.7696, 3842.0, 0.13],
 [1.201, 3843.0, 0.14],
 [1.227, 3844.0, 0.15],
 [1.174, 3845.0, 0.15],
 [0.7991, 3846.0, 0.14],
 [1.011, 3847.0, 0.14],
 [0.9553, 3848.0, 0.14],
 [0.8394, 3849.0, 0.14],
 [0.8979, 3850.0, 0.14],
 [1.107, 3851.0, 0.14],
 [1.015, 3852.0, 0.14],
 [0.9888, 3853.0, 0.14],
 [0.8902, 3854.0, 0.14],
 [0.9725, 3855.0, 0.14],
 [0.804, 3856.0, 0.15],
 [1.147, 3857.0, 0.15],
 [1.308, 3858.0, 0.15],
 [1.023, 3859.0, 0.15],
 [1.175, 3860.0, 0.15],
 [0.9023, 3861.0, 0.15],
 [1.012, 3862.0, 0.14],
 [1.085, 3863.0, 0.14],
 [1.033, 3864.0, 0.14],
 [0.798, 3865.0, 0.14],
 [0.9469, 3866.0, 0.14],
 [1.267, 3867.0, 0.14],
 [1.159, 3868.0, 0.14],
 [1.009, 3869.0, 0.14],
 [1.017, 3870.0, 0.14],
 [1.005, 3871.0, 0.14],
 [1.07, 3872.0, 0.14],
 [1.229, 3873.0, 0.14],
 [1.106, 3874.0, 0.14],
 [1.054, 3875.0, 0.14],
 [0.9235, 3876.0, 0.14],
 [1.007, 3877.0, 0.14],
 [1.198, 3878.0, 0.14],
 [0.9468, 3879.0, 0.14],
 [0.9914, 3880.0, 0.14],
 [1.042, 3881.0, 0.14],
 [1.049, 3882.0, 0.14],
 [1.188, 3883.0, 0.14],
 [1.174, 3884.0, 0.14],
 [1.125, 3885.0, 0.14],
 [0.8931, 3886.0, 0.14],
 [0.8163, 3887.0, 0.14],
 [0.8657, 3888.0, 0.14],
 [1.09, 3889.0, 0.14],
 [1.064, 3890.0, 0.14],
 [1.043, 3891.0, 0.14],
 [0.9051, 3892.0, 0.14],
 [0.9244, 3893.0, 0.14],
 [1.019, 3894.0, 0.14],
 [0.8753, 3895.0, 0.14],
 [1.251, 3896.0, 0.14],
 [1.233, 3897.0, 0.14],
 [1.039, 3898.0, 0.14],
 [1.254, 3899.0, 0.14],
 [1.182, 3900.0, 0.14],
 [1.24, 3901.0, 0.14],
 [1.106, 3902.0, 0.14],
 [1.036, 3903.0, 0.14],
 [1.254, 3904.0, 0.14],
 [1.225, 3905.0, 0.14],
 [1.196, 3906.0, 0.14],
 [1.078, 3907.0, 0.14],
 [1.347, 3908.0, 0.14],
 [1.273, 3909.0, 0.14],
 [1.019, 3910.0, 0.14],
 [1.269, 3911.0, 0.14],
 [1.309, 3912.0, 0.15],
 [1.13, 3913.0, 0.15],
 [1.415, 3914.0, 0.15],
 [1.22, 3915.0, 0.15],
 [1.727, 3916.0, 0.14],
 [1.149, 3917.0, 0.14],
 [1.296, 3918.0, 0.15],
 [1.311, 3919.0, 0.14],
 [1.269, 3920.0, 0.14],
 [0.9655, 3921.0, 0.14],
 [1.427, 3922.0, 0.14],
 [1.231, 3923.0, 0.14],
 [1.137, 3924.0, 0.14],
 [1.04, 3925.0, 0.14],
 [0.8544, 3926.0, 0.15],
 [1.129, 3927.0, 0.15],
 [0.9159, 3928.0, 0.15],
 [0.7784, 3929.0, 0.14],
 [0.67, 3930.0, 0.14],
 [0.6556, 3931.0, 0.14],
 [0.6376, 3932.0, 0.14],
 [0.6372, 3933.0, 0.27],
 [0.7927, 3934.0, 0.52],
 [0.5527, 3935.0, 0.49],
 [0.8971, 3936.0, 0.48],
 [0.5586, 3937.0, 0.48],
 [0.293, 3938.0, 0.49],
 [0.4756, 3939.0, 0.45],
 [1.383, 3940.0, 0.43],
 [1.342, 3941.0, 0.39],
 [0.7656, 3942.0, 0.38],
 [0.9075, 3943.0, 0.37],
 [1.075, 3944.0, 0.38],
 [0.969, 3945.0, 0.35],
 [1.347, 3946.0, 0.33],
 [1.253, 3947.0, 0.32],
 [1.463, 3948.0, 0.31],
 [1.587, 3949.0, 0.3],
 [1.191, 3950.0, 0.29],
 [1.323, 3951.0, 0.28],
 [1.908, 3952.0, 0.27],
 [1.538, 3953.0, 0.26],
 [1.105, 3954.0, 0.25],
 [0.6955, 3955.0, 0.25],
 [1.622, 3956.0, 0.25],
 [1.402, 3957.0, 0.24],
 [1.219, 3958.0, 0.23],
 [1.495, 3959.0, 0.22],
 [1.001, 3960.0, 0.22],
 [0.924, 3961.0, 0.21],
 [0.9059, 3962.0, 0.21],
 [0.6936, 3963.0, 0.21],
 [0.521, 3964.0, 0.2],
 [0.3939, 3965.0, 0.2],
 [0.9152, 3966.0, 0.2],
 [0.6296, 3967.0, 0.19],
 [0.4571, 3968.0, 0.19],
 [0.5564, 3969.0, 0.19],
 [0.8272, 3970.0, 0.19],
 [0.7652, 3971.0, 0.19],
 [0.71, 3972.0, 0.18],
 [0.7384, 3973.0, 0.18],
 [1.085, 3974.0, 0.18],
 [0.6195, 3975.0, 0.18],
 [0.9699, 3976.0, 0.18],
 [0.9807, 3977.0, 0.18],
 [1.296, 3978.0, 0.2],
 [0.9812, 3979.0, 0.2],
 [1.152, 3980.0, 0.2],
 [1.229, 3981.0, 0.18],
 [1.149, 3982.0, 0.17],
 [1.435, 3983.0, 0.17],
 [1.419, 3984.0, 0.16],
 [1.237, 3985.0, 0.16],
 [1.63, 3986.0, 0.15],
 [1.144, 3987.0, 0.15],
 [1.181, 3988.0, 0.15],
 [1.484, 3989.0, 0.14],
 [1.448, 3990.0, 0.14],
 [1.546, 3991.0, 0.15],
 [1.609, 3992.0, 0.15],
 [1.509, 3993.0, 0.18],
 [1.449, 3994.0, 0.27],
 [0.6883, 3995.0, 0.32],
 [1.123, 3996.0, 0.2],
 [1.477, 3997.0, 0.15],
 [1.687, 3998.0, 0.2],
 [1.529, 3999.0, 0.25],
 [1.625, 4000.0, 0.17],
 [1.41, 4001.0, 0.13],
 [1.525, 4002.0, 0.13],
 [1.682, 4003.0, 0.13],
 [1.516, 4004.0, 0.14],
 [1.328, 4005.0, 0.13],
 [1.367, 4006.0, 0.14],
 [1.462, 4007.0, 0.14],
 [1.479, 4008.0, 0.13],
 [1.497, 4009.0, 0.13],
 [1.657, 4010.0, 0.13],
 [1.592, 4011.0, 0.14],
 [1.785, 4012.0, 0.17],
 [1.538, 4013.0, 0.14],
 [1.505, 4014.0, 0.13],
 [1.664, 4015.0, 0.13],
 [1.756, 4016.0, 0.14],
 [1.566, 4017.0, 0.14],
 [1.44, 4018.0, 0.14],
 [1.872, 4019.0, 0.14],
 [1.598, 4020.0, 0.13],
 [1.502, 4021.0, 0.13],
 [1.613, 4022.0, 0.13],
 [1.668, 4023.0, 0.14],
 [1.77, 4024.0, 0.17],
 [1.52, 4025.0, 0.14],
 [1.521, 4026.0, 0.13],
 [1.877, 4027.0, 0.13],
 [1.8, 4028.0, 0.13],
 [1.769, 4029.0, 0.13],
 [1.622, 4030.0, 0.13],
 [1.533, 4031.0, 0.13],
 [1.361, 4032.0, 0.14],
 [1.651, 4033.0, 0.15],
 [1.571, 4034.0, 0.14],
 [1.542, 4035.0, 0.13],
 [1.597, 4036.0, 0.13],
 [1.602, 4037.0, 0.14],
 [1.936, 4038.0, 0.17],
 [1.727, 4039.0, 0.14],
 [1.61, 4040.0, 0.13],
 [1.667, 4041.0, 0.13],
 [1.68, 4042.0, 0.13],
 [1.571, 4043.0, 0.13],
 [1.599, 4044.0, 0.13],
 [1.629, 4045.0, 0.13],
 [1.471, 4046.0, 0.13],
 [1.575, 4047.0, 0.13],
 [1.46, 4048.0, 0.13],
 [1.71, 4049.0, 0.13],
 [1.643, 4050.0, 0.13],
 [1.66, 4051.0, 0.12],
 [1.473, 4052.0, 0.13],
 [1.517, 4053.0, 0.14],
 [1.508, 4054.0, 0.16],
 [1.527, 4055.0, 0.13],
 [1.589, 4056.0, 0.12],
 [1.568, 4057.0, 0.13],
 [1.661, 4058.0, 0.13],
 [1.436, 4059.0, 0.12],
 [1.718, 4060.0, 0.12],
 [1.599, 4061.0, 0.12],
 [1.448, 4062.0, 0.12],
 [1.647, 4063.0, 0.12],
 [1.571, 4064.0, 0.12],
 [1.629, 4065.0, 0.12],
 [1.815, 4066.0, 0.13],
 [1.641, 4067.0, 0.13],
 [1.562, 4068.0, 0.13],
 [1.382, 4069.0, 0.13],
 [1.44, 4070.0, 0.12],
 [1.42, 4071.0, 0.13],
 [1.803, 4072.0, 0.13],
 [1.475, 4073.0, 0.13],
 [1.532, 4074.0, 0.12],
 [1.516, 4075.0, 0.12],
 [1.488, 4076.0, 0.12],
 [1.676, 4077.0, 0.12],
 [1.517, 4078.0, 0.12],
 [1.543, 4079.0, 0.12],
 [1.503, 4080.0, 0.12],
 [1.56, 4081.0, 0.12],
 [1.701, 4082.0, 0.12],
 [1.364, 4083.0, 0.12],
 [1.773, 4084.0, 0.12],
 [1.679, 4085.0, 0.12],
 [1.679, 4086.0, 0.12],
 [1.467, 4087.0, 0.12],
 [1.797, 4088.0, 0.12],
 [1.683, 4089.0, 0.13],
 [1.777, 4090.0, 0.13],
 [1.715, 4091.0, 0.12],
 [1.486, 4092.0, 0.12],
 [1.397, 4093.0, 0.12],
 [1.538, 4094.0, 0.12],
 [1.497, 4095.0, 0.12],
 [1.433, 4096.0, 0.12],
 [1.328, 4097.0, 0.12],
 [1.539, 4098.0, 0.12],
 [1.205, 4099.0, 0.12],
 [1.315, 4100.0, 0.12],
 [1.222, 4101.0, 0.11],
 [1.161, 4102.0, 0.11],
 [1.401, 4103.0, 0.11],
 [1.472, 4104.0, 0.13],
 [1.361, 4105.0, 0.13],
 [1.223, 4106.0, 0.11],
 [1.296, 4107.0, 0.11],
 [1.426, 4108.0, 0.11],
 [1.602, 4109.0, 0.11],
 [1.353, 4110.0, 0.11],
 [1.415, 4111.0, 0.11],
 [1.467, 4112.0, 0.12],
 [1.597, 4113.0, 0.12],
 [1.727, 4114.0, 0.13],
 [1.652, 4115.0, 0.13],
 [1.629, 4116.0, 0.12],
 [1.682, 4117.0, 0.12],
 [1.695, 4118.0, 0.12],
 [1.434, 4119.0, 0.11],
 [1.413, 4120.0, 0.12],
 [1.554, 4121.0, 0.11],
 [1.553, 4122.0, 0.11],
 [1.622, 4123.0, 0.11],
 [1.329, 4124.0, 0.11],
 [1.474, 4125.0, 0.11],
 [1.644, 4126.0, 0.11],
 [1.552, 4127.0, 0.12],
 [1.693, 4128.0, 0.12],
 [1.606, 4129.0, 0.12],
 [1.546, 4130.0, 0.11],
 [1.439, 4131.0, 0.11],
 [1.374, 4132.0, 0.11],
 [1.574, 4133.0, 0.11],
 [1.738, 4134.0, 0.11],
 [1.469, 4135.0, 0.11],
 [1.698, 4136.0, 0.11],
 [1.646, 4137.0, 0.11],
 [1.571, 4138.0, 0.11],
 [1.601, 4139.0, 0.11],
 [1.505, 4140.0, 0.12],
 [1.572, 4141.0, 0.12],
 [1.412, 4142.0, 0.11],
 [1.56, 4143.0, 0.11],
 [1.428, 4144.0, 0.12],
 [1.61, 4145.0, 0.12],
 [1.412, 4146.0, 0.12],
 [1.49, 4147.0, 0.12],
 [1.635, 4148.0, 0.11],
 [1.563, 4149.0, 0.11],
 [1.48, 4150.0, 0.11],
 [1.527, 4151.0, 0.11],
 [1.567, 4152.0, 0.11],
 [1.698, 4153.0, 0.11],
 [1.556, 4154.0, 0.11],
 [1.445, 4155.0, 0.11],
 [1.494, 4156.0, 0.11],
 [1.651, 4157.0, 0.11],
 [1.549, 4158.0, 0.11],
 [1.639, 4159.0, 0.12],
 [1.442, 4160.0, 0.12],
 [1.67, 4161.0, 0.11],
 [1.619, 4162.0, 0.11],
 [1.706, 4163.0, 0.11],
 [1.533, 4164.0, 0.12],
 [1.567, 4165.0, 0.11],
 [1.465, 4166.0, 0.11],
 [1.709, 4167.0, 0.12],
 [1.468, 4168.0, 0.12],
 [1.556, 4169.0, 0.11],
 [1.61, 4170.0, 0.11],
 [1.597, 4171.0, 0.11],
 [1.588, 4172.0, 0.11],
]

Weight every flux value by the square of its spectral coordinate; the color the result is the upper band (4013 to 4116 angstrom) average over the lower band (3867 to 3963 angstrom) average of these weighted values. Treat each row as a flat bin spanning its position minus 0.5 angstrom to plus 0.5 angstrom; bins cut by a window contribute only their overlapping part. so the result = 1.54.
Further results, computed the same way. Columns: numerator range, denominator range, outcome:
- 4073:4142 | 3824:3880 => 1.84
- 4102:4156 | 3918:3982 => 1.68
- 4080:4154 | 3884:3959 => 1.53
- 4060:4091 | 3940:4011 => 1.39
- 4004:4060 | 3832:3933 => 1.67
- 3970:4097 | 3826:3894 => 1.71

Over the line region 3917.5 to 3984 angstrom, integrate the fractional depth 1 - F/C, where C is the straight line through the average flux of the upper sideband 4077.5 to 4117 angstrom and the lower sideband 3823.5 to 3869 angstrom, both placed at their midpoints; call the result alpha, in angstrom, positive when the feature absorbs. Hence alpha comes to 8.9 angstrom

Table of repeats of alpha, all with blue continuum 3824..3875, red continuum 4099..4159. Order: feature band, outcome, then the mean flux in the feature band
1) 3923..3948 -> 4.9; 0.897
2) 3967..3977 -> 3.7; 0.753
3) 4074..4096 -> -2.5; 1.58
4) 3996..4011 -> -3.0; 1.51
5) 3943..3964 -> -1.1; 1.21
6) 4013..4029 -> -4.4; 1.65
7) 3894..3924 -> -4.4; 1.21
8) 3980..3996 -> -1.4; 1.33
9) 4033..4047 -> -3.2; 1.63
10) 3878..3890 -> -0.2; 1.03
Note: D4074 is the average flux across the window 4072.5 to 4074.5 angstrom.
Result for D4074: 1.5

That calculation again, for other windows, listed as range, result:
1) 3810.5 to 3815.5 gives 1.21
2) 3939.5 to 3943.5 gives 1.1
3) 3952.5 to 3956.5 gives 1.24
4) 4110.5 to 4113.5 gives 1.49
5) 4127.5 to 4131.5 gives 1.57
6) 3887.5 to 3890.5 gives 1.01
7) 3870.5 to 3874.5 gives 1.1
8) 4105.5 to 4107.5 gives 1.26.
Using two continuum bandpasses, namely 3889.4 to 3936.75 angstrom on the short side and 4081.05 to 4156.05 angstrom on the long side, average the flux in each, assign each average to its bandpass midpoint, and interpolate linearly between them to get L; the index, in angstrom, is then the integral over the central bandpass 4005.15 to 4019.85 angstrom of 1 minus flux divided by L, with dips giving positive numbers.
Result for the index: -3.2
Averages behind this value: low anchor 1.08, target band 1.58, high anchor 1.52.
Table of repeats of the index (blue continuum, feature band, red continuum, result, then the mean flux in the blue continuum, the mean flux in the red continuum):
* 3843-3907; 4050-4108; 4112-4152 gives -3.0 angstrom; 1.05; 1.56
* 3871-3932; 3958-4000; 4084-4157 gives 5.3 angstrom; 1.1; 1.52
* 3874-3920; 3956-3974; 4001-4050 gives 6.7 angstrom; 1.13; 1.6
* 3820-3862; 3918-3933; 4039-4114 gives 1.7 angstrom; 0.901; 1.54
